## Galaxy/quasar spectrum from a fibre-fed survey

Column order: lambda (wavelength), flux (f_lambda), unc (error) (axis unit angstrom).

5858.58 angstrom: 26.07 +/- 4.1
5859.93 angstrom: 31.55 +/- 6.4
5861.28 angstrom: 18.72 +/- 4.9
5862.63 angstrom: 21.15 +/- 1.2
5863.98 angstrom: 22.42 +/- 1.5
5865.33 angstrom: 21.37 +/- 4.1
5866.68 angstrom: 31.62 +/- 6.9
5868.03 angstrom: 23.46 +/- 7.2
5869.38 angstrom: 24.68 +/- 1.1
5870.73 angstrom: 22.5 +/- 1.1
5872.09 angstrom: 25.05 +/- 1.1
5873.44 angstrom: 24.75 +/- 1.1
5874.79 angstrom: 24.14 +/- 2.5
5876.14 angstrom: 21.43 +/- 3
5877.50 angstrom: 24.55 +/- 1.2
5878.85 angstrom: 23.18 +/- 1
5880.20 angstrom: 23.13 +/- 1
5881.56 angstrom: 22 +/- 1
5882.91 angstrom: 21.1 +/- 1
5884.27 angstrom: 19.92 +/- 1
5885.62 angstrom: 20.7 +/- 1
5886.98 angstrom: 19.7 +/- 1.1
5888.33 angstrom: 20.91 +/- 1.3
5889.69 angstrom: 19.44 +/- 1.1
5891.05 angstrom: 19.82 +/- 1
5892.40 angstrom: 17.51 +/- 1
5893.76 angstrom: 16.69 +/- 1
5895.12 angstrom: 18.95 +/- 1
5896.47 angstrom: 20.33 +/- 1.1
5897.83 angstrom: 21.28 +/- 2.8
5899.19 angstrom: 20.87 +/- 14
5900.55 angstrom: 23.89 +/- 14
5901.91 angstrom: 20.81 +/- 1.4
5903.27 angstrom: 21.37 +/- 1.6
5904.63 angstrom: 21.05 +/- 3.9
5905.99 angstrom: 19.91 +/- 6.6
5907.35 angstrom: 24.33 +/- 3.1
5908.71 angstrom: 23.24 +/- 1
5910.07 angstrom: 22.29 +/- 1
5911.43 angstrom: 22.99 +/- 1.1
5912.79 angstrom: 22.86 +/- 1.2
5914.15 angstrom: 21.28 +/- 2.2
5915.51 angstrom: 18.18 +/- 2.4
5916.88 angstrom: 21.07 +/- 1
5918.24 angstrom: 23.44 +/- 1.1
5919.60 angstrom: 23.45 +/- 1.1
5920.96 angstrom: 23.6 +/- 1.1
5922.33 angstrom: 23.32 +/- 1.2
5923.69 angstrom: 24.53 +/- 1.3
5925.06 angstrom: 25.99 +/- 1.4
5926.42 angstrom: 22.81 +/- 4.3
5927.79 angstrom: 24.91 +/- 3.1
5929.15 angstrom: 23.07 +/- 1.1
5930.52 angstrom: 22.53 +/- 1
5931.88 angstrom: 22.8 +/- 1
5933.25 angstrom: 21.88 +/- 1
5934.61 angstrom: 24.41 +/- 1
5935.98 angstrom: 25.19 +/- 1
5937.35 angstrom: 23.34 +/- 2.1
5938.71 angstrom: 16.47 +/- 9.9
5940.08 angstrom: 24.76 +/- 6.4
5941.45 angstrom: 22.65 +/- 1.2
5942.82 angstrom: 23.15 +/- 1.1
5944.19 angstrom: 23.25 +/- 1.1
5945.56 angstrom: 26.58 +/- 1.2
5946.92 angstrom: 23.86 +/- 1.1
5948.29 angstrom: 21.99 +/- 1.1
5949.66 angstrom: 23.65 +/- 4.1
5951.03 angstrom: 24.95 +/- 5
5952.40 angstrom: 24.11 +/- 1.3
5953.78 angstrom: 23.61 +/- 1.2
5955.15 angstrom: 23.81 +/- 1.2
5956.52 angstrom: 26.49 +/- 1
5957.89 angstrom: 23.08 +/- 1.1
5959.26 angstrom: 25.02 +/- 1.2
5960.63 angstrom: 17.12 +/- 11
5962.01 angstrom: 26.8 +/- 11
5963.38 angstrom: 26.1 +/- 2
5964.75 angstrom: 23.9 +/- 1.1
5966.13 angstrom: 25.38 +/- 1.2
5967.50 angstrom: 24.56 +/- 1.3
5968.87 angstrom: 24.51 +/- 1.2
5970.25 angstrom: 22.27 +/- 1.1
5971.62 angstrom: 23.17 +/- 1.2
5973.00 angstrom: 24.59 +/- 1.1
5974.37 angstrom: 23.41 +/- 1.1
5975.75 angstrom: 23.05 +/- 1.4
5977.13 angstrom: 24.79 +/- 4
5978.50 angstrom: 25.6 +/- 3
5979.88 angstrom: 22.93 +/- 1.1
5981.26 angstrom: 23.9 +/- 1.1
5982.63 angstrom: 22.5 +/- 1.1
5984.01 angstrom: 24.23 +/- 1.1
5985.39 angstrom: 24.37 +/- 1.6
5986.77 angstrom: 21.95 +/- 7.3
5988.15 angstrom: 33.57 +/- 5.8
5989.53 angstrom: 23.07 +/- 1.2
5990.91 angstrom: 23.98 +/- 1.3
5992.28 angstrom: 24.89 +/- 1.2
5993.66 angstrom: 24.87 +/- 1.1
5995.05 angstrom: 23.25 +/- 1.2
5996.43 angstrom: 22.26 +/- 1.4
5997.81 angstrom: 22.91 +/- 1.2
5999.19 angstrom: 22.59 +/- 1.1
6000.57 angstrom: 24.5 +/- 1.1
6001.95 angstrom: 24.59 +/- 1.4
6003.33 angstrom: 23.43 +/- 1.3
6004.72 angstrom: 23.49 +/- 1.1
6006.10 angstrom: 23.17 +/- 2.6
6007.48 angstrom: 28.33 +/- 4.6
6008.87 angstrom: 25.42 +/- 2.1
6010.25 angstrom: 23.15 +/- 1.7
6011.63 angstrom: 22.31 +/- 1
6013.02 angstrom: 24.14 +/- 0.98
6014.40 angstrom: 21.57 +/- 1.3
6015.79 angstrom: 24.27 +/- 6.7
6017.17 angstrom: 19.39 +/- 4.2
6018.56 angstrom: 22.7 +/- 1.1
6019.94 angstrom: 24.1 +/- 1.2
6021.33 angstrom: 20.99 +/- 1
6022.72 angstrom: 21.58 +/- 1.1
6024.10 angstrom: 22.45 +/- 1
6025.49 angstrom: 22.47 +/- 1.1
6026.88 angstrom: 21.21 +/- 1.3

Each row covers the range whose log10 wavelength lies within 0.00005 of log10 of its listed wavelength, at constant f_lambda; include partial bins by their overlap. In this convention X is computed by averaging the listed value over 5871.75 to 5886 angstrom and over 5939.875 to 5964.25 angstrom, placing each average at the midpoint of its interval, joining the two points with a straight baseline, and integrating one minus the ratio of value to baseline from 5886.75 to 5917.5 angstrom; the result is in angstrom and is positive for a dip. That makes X 3.0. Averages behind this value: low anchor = 22.7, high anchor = 23.9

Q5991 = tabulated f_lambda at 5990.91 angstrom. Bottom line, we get 23.98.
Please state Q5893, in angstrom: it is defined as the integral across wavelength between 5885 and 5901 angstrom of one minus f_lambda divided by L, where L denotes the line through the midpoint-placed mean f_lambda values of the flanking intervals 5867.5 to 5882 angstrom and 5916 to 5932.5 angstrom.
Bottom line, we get 2.4 angstrom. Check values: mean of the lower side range 23.6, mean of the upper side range 23.4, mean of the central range 19.9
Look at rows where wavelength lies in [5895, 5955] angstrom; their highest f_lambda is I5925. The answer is 26.58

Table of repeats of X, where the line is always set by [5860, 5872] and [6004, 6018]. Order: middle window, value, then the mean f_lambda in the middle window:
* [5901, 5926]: 1.3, 22.4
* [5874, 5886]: 0.7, 22.3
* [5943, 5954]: -0.2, 24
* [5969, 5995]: -0.8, 24.3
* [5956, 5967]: -0.3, 24.2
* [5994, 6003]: 0.0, 23.4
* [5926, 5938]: 0.1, 23.4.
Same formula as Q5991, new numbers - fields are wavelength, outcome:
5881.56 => 22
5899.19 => 20.87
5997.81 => 22.91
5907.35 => 24.33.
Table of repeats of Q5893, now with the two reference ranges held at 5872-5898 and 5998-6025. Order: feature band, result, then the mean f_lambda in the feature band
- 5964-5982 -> -1.1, 24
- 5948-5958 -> -0.8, 24.1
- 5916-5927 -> -0.9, 23.4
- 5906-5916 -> -0.2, 22.1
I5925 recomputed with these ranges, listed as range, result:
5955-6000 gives 33.57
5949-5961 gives 26.49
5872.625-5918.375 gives 24.75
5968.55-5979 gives 25.6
